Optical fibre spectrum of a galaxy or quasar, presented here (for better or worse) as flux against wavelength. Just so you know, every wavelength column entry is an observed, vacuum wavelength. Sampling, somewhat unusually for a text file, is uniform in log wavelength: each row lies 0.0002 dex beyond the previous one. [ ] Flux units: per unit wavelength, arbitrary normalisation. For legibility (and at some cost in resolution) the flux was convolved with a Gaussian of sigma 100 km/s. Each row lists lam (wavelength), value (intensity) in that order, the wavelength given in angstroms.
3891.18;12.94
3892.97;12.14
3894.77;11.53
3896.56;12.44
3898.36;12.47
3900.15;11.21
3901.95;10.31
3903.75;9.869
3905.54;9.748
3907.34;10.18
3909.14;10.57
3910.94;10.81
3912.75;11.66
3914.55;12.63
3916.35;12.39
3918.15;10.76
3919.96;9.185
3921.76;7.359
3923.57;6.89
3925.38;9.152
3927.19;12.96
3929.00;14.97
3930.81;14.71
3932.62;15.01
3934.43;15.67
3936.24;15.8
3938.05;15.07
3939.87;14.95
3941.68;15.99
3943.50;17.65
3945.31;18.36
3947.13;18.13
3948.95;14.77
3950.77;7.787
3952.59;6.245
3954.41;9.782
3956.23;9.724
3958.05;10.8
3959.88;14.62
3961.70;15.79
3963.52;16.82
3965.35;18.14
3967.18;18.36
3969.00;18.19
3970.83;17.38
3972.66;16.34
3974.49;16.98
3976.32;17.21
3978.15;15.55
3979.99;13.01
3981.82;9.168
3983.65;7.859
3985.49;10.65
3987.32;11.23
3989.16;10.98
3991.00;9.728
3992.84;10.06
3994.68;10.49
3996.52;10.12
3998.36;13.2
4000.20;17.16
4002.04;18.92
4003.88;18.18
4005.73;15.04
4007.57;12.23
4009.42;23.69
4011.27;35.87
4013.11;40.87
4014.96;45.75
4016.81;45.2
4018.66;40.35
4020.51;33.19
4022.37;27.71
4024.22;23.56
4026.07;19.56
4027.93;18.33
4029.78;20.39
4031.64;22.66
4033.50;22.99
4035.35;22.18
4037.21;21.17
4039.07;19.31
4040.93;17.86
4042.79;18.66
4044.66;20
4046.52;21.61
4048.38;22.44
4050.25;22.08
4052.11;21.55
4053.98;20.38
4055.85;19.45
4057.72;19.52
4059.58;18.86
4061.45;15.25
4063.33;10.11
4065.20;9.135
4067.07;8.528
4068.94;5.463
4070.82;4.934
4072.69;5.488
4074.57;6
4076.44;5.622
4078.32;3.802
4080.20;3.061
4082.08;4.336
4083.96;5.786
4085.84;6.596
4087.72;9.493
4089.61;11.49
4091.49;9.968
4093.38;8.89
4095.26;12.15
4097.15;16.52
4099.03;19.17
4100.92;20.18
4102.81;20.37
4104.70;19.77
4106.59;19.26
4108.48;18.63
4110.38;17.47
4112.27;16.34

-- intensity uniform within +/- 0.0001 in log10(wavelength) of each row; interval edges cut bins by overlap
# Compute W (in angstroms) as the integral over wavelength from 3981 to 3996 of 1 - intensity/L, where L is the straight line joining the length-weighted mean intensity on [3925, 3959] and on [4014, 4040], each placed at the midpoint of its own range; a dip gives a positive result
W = 7.9 angstroms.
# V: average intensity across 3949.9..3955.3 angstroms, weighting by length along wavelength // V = 7.93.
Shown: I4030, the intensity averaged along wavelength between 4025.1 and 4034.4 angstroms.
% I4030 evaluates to 20.8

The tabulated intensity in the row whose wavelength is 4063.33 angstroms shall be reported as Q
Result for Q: 10.11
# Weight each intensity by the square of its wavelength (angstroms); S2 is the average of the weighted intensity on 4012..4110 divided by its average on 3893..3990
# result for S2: 1.45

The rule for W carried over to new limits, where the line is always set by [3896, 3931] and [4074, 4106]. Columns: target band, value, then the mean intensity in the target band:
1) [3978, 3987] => 0.0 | 10.9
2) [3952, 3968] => -3.7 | 13.5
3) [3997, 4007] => -4.7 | 16.1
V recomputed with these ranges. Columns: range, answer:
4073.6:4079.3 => 5.13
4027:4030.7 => 19.4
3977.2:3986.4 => 11.3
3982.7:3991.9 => 10.1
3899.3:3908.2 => 10.3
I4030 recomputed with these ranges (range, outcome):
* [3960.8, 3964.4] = 16.3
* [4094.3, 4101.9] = 17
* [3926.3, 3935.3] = 14.7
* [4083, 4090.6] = 8.34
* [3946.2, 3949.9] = 16.3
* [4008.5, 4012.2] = 29.9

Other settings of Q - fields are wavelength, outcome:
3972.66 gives 16.34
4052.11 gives 21.55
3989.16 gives 10.98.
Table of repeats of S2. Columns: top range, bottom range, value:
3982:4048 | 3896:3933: 1.98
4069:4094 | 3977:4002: 0.58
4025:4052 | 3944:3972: 1.50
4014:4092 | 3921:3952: 1.33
